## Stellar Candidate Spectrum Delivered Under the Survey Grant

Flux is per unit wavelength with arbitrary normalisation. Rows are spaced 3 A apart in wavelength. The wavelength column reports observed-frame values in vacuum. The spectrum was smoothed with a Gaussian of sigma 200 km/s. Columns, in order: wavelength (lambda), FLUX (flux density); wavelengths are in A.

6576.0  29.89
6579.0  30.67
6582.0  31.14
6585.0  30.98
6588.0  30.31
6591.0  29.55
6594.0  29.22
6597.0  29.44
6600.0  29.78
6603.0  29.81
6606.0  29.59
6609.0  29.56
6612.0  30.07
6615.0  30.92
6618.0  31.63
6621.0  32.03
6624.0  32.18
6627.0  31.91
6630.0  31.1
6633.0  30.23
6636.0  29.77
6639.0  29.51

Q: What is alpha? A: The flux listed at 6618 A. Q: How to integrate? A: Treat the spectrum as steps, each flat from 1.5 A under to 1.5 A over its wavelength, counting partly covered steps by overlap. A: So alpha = 31.63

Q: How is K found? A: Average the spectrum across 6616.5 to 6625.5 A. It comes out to 31.9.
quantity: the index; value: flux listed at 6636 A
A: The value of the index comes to 29.77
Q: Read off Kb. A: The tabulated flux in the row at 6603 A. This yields 29.81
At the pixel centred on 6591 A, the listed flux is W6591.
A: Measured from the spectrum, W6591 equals 29.55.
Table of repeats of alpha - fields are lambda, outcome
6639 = 29.51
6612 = 30.07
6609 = 29.56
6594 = 29.22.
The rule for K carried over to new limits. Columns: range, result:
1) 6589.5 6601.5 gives 29.5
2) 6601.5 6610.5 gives 29.7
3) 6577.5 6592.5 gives 30.5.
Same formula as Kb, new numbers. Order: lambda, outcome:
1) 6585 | 30.98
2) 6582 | 31.14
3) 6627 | 31.91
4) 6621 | 32.03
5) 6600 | 29.78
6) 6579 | 30.67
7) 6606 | 29.59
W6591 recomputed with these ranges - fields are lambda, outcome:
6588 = 30.31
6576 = 29.89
